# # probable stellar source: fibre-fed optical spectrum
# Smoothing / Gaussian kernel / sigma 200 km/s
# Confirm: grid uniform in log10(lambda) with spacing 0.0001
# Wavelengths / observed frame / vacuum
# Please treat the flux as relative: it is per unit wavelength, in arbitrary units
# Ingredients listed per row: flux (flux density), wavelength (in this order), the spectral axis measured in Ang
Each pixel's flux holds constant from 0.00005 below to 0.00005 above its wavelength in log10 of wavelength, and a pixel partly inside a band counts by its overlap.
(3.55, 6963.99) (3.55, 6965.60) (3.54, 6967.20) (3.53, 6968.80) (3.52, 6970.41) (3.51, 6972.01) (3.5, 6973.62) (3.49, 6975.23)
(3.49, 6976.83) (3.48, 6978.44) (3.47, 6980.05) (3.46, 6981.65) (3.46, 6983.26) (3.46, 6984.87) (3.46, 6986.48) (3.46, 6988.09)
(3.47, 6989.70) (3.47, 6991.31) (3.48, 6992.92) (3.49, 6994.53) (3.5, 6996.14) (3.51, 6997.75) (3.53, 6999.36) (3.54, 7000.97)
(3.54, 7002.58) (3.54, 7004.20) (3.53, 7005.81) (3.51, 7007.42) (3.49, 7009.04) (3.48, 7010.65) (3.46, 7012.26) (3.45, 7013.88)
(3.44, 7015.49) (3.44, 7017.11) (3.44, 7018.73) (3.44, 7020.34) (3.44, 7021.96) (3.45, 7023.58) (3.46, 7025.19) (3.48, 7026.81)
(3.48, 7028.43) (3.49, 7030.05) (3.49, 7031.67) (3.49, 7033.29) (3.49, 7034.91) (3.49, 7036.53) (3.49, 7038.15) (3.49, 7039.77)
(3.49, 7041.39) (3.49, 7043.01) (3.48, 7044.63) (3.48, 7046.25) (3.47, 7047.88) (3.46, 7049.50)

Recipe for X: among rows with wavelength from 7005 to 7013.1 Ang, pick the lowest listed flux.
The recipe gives 3.46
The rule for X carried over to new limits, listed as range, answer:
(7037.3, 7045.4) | 3.48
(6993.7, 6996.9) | 3.49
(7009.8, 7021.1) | 3.44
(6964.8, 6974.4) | 3.5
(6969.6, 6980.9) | 3.47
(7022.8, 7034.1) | 3.45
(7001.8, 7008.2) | 3.51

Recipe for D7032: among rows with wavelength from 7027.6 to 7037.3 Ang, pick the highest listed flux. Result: 3.49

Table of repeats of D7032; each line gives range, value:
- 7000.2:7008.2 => 3.54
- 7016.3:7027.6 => 3.48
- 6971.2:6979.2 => 3.51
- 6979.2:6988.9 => 3.47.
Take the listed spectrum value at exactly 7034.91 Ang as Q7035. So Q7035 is 3.49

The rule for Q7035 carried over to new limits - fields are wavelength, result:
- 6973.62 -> 3.5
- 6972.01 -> 3.51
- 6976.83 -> 3.49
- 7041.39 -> 3.49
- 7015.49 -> 3.44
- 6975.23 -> 3.49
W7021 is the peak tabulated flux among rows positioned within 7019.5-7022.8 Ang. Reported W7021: 3.44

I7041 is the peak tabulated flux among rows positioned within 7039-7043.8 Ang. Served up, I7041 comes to 3.49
